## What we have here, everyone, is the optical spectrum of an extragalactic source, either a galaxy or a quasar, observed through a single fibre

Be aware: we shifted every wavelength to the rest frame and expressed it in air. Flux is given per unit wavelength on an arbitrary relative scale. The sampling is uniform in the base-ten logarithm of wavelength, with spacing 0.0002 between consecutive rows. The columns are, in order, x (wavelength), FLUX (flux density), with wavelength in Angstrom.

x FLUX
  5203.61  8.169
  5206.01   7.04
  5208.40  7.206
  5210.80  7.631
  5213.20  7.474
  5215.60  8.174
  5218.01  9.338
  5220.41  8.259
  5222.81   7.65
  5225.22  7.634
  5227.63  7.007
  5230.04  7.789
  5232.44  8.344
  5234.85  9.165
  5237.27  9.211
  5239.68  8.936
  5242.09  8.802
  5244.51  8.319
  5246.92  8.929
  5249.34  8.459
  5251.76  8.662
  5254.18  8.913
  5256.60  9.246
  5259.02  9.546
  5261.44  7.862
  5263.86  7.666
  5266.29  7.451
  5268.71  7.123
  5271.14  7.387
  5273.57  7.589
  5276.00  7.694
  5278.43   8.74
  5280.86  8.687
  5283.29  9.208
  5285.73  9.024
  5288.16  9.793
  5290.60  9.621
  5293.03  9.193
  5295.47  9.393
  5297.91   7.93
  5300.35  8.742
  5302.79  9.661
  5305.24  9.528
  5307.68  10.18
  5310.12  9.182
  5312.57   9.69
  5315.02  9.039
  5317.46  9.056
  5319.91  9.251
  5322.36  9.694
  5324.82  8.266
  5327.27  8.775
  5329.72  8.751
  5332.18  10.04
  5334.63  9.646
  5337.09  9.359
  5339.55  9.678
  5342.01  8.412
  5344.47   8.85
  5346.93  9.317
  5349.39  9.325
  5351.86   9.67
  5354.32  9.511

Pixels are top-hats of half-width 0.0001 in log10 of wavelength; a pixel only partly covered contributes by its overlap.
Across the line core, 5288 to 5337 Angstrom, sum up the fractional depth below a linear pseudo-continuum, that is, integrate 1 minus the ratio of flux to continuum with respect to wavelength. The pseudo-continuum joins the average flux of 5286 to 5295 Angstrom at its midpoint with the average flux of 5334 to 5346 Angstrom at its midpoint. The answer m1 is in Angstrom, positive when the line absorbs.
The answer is 0.4 Angstrom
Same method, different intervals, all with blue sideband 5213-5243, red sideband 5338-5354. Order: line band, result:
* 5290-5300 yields -0.2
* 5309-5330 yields -0.2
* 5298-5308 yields -0.4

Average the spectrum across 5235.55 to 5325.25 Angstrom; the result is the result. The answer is 8.81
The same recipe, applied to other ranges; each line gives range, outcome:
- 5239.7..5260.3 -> 8.86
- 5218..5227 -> 8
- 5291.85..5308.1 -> 9.18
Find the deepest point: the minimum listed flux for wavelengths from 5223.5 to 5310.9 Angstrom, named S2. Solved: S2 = 7.007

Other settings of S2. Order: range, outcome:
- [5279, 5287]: 8.687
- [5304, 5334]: 8.266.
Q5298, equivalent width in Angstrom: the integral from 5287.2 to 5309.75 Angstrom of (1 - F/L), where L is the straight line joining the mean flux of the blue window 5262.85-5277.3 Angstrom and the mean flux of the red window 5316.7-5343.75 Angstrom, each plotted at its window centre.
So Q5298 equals -2.9 Angstrom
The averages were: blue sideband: 7.49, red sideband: 9.17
